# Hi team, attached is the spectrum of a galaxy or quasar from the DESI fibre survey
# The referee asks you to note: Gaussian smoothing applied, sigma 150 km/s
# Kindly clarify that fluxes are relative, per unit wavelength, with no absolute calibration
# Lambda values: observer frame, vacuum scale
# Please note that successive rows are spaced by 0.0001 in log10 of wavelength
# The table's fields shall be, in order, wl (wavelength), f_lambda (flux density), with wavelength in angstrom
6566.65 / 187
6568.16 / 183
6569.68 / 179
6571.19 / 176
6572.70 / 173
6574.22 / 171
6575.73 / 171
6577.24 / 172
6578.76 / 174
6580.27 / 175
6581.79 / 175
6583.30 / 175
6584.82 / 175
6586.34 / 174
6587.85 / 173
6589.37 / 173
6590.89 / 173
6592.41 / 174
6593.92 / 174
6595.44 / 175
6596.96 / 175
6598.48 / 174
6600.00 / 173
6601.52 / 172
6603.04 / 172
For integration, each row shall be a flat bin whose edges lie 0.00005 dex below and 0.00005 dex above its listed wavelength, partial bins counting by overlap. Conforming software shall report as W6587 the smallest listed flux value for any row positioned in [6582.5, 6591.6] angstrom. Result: 173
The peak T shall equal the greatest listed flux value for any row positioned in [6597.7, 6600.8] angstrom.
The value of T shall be 174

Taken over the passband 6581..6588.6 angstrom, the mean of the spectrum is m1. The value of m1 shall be 174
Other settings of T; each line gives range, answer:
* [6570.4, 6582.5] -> 176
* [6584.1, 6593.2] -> 175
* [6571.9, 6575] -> 173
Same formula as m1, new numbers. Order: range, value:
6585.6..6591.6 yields 173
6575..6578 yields 172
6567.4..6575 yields 176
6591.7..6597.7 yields 175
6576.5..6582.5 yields 174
